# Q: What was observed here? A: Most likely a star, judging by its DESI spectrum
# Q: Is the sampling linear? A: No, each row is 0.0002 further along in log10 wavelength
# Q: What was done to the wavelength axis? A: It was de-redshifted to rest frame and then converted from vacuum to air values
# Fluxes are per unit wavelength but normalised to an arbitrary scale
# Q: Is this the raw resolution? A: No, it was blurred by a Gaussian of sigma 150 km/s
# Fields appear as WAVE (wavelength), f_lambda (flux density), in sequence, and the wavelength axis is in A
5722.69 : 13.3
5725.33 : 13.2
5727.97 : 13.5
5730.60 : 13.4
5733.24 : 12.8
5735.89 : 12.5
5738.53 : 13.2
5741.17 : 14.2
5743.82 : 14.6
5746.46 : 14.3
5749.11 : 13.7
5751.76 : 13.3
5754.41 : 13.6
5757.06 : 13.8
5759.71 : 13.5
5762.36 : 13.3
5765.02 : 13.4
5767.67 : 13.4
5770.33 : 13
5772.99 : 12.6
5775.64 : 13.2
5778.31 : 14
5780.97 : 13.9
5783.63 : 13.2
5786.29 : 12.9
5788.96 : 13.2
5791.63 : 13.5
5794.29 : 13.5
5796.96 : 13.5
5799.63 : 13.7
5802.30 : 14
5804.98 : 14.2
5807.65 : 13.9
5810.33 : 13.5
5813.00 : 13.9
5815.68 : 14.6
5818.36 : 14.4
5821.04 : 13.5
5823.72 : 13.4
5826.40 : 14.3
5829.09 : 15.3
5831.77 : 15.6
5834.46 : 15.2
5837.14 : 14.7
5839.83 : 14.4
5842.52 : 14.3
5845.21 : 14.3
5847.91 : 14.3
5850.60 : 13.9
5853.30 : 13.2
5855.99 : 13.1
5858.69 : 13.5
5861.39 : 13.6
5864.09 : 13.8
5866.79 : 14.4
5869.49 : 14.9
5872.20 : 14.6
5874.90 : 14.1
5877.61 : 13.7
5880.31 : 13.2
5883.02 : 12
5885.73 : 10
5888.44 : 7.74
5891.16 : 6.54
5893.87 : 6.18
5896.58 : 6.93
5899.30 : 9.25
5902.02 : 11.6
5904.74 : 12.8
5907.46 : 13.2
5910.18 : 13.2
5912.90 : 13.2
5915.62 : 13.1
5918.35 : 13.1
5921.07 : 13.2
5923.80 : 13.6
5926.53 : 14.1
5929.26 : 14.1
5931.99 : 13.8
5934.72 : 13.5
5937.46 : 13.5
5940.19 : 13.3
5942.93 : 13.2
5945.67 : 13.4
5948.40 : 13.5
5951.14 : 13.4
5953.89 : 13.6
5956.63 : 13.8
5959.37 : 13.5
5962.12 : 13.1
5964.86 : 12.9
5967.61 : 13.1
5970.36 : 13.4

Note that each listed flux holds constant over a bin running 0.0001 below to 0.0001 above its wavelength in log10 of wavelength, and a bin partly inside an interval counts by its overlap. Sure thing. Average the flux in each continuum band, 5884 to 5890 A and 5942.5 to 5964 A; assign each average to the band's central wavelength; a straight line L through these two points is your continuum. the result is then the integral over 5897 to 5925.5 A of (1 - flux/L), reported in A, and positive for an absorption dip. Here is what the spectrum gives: -4.9 A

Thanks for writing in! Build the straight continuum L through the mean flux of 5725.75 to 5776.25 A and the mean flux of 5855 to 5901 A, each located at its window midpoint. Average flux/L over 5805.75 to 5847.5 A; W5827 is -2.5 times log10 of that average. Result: -0.16 mag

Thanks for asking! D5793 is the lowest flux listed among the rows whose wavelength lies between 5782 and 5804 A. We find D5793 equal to 12.9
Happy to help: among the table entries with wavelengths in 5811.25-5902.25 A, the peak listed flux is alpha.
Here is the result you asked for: 15.6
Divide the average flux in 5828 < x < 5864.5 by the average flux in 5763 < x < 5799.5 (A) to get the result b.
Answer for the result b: 1.1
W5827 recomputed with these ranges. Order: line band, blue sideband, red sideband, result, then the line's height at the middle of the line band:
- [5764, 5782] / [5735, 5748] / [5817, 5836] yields 0.06 mag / 14.1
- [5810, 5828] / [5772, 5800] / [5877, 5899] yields -0.16 mag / 12.1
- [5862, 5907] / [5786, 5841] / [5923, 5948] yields 0.21 mag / 13.8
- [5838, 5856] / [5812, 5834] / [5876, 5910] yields -0.08 mag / 13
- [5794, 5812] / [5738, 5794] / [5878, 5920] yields -0.08 mag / 12.8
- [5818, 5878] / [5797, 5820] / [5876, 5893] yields -0.17 mag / 12.2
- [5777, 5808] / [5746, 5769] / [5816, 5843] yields 0.03 mag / 14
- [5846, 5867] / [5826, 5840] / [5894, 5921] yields 0.02 mag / 13.9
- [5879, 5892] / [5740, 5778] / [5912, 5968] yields 0.32 mag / 13.5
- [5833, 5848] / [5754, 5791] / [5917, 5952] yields -0.09 mag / 13.4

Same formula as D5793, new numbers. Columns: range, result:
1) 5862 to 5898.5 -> 6.18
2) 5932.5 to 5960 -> 13.2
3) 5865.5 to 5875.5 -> 14.1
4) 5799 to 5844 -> 13.4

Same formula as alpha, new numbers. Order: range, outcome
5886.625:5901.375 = 9.25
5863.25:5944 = 14.9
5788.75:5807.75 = 14.2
